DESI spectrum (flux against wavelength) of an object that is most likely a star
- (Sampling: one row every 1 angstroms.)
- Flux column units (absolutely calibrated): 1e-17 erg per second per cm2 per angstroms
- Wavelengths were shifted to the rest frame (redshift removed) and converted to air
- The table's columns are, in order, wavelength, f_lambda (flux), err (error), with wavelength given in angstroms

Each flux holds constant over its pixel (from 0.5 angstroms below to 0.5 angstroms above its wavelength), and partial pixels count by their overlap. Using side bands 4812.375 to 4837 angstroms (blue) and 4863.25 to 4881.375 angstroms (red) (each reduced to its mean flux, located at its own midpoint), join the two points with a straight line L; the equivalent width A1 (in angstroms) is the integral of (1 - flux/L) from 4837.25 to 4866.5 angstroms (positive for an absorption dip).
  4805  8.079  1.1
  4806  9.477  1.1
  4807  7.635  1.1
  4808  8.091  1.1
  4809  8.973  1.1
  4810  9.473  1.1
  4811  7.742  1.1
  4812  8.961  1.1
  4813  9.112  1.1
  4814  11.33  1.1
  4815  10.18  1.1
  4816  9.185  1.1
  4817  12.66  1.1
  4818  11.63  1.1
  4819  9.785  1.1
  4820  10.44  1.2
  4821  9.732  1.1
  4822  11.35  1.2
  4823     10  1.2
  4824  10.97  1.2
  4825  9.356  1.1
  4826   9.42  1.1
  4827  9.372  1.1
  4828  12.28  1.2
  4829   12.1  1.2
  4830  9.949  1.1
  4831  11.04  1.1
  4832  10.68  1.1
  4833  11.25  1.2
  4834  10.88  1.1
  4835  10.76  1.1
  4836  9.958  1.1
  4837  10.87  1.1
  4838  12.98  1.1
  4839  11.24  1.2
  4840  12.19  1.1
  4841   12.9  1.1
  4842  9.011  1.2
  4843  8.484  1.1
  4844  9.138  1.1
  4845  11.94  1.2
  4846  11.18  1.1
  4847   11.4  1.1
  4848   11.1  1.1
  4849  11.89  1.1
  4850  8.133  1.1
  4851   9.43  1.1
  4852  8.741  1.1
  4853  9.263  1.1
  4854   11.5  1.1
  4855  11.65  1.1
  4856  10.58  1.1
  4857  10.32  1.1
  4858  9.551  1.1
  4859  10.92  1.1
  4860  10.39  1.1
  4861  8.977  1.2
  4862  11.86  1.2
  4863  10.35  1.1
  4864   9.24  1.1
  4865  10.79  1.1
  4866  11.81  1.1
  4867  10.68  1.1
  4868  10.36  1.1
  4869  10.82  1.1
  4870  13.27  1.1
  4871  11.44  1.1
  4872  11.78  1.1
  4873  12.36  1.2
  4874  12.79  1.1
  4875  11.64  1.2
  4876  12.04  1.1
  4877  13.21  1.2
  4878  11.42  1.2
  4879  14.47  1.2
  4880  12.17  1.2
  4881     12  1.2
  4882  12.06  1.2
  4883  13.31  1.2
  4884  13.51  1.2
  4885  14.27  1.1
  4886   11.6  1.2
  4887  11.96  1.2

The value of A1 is 1.70 angstroms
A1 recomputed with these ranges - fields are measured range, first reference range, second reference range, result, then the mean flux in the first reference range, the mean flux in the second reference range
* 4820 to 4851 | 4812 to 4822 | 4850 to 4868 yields -1.0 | 10.4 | 10.3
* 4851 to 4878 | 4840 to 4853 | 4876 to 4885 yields 1.5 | 10.3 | 12.8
